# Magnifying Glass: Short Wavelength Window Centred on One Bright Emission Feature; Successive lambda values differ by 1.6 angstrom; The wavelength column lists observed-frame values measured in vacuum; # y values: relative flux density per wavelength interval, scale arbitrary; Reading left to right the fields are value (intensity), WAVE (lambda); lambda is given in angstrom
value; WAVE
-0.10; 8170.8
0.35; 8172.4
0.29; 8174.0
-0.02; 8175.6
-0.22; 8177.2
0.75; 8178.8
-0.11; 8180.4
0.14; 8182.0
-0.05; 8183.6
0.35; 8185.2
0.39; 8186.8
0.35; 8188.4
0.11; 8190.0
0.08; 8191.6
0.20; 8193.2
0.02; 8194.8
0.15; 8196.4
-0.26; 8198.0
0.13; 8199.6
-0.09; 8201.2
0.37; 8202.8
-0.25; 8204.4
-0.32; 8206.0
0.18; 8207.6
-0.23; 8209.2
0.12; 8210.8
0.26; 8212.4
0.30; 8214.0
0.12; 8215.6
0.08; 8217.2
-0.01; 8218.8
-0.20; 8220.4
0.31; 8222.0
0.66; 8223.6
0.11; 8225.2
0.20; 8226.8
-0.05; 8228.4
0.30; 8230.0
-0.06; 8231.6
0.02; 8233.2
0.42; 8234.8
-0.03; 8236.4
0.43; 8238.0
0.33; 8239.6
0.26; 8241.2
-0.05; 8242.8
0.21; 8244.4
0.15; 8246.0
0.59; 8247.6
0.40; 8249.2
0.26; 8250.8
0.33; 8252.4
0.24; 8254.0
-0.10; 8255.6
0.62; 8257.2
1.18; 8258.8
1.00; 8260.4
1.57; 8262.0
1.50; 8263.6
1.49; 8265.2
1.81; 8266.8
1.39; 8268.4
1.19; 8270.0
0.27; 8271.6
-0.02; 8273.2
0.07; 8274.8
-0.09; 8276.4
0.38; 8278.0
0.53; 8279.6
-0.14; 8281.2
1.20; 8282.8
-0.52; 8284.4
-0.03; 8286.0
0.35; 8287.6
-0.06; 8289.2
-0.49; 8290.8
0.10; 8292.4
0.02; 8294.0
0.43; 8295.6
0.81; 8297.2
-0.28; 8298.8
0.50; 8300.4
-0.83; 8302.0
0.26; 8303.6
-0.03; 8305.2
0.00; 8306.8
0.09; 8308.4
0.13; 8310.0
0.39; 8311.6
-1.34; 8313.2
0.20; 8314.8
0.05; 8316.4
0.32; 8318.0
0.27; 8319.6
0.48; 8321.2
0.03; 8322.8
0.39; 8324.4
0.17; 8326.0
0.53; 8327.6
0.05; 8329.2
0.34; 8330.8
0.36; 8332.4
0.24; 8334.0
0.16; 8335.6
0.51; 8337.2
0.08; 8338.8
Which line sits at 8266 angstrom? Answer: [O II] 3727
